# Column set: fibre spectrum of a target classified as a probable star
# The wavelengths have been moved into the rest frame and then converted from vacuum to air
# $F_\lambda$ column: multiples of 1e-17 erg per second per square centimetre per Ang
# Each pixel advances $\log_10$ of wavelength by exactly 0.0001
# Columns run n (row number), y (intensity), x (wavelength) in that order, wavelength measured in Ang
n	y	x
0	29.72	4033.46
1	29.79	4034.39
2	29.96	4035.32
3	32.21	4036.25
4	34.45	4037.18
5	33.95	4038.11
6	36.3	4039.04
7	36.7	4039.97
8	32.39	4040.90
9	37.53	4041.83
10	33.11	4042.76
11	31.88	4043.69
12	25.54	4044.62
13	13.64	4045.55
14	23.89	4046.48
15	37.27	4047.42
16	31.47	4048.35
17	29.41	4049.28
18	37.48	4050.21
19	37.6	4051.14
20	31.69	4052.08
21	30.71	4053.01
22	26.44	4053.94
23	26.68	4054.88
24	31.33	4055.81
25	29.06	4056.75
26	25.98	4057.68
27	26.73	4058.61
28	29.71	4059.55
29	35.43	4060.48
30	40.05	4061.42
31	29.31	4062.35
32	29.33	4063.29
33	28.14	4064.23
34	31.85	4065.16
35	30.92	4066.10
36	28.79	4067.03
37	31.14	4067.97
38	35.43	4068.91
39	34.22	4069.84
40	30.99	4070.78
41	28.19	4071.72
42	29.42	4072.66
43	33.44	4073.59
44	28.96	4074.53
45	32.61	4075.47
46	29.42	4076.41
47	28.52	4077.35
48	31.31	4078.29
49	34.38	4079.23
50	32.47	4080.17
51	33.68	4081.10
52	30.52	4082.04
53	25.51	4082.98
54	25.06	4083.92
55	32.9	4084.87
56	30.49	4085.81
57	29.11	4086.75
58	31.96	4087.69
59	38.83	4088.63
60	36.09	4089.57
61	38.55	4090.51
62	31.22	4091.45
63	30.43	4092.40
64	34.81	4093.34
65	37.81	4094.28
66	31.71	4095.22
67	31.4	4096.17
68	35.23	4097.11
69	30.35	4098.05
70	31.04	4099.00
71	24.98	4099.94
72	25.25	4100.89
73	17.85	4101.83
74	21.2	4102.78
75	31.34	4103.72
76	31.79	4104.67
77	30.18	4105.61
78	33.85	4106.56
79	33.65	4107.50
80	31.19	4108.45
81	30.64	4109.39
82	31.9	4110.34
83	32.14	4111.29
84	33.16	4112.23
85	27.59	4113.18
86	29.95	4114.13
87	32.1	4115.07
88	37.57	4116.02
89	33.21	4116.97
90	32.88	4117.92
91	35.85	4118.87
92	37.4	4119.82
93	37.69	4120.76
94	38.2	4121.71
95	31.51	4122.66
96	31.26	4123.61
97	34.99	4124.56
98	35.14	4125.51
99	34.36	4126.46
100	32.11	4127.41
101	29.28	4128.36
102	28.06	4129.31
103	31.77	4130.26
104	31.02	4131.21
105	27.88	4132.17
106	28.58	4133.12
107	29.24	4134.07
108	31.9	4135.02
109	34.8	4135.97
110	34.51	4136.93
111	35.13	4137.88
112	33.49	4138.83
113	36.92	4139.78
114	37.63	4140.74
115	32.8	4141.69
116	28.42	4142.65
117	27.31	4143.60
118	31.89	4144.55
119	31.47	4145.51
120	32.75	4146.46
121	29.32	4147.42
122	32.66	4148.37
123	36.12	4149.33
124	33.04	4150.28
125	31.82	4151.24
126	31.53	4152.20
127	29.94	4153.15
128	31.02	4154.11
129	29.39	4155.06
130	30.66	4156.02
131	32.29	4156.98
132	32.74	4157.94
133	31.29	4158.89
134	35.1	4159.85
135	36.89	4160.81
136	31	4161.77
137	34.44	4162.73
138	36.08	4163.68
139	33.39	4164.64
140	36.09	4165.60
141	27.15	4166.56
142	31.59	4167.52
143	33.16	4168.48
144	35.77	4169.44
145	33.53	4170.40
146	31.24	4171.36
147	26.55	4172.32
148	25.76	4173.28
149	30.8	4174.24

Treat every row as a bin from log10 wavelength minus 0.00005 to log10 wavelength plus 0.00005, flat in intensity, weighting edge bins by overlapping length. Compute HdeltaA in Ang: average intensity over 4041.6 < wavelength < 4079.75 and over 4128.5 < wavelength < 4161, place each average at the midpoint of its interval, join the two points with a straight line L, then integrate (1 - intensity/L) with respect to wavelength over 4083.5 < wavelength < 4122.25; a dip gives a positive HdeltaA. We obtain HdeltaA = -0.7 Ang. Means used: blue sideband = 30.7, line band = 31.9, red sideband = 32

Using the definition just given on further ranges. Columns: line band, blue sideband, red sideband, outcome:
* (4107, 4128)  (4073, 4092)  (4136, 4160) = -0.8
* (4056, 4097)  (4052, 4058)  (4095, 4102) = -4.0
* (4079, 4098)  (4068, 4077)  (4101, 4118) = -1.0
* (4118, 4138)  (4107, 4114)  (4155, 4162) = -0.6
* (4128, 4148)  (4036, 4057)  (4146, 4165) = 0.4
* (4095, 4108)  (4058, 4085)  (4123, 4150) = 0.9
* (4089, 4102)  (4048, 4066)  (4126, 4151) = 0.0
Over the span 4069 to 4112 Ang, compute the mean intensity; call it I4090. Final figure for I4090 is 31.1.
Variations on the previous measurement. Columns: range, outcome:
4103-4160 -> 32.3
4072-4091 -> 31.6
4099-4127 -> 31.7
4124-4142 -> 32.6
